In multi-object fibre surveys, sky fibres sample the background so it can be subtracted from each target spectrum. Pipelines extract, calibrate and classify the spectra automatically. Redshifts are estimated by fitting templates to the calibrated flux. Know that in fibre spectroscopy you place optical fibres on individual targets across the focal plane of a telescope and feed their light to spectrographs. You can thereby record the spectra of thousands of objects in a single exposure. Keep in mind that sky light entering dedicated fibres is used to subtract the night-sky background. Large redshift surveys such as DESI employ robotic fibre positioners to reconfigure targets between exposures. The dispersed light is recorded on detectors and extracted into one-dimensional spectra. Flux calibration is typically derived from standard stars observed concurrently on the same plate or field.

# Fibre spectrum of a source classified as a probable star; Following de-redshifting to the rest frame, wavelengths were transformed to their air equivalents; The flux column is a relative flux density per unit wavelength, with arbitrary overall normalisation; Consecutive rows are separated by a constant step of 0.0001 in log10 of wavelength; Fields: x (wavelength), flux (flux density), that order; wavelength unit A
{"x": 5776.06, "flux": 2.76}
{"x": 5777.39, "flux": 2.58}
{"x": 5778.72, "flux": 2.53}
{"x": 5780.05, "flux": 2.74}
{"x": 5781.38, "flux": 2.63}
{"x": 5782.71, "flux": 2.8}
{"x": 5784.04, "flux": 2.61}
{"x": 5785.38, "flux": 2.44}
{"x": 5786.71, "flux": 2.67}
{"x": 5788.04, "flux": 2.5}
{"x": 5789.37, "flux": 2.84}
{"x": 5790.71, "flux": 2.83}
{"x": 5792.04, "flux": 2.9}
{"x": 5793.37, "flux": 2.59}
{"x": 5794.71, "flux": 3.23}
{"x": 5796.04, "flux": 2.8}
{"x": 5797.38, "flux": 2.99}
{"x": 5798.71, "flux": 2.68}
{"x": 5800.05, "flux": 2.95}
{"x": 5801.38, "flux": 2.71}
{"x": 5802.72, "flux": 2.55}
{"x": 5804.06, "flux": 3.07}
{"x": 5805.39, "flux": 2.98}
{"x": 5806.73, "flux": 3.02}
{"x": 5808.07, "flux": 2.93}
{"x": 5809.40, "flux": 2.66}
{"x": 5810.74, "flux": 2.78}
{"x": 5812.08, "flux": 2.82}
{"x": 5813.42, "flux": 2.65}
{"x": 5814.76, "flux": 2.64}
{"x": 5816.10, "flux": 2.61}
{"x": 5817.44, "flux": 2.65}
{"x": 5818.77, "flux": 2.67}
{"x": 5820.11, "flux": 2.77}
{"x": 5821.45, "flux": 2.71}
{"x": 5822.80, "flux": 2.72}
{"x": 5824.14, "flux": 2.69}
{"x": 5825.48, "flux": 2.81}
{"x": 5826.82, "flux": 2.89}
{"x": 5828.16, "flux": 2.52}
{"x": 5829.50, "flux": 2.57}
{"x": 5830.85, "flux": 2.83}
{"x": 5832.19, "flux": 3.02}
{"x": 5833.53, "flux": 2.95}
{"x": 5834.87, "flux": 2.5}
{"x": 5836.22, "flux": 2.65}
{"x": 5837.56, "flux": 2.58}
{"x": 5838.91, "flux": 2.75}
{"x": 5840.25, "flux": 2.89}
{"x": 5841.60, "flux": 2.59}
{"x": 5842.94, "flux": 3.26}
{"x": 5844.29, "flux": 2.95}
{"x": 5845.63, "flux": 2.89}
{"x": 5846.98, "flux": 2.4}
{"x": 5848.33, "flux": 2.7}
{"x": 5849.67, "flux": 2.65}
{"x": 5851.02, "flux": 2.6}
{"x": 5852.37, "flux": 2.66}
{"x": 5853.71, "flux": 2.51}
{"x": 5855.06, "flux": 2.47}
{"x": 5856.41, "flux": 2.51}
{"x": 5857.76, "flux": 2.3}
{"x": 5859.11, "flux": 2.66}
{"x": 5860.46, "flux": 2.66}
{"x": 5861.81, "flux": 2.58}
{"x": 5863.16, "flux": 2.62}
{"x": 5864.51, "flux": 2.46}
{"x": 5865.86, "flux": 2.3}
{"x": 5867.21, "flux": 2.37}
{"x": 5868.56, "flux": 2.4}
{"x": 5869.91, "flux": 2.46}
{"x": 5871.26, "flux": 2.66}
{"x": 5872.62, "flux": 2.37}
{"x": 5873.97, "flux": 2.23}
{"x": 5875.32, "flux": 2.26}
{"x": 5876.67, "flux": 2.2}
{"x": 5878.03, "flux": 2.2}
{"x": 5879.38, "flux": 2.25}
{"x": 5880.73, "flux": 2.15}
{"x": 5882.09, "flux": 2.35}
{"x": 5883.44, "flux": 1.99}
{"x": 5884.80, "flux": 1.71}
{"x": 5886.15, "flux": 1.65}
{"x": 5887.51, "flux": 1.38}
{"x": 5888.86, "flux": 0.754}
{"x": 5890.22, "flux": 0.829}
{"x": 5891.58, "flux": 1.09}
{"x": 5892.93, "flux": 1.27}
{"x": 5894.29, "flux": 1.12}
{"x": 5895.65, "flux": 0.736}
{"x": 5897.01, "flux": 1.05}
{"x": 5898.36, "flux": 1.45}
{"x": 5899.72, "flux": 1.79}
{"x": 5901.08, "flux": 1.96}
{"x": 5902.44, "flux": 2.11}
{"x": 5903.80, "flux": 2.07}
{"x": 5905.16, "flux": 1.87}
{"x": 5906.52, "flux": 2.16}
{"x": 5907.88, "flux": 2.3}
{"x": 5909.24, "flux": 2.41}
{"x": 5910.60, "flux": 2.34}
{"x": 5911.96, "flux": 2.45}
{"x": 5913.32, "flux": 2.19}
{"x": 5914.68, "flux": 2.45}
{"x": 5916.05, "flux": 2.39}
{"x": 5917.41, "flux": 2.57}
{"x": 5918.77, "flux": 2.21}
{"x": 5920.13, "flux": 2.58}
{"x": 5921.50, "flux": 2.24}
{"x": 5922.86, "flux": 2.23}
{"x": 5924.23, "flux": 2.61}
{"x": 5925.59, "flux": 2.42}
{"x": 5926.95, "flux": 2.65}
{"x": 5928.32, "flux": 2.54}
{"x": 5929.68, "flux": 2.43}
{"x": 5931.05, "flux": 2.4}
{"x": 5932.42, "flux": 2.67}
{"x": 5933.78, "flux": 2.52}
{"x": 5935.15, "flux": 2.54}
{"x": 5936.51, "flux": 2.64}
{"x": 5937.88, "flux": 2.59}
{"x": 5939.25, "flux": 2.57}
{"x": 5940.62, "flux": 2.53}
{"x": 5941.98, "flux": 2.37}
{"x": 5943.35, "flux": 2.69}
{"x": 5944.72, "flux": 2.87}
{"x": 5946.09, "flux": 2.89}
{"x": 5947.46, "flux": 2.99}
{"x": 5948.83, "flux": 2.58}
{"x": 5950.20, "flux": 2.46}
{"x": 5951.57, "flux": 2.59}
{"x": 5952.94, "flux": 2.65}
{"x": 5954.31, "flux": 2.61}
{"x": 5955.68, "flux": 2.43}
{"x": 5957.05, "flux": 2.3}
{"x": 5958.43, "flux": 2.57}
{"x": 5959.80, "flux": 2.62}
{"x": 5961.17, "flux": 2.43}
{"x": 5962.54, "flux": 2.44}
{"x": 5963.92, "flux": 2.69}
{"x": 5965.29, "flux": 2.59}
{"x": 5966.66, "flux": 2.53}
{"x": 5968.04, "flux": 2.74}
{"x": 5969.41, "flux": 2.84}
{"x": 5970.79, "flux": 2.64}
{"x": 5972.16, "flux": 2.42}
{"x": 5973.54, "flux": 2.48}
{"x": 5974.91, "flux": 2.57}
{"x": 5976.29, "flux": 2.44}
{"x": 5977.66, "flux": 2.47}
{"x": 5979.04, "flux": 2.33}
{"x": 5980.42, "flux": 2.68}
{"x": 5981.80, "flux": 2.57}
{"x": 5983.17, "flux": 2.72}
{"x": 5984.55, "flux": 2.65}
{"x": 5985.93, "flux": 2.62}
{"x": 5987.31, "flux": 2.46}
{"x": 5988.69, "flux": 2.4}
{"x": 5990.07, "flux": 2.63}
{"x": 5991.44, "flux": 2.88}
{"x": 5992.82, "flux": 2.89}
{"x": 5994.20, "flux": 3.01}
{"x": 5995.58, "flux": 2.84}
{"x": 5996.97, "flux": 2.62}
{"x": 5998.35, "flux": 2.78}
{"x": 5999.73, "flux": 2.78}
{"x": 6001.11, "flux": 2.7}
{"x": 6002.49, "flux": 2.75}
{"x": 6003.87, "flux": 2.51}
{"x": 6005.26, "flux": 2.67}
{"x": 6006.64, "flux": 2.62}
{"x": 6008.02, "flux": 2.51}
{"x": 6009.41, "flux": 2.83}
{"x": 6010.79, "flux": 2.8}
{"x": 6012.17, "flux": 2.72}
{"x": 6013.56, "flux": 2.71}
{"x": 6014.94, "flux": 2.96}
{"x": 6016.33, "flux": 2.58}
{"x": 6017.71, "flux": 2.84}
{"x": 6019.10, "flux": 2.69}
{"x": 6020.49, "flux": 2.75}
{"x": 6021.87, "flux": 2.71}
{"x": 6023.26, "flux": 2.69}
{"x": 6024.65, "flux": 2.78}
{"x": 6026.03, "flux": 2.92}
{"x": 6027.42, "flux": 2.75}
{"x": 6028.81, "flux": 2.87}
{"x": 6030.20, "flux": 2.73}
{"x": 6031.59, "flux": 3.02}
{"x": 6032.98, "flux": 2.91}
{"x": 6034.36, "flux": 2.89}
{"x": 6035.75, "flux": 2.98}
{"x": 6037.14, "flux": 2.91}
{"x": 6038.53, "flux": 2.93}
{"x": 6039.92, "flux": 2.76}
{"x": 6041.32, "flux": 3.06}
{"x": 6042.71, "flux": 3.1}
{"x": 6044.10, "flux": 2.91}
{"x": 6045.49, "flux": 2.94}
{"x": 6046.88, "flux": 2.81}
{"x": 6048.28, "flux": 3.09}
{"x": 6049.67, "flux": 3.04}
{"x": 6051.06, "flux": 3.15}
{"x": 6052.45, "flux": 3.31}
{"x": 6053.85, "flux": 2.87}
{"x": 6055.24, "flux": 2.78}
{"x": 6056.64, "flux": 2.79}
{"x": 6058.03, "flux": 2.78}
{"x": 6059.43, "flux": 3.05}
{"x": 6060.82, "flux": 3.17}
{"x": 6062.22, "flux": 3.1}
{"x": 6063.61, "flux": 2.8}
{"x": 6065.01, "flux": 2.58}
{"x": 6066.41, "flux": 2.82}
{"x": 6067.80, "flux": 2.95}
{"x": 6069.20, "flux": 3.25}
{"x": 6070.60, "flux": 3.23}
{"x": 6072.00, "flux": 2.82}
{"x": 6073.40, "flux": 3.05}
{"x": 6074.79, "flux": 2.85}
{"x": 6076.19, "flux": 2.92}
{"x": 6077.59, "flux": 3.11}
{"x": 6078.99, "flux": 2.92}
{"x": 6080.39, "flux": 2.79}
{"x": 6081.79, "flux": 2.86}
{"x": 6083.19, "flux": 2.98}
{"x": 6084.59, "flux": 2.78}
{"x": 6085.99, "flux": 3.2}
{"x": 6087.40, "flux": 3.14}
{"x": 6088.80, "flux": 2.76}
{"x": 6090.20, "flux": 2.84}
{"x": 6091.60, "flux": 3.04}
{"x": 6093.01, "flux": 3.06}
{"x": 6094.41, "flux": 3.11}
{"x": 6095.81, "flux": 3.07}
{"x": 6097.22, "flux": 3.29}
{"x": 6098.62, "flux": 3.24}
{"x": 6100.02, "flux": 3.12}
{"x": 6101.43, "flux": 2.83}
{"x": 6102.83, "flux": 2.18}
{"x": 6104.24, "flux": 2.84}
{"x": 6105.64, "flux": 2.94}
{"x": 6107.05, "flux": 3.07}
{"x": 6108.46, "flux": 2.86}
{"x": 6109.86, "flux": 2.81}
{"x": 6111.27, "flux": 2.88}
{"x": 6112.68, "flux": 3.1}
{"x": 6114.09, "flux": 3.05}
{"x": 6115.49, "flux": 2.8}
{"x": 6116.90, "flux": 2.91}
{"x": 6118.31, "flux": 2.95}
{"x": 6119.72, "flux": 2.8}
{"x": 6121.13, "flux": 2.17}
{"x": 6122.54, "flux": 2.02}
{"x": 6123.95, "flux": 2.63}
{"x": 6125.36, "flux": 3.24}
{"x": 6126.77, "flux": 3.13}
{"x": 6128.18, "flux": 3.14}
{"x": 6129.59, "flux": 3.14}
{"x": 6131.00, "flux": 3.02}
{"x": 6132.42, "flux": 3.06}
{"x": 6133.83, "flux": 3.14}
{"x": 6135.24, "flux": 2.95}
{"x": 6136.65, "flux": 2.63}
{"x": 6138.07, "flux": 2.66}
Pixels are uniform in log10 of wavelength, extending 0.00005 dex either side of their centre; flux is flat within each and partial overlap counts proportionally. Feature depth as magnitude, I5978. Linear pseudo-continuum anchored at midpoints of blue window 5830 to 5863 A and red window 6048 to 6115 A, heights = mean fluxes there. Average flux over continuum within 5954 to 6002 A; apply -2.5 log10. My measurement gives 0.092 mag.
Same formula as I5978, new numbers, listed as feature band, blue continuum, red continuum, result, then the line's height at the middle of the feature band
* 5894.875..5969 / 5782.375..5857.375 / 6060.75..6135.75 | 0.182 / 2.82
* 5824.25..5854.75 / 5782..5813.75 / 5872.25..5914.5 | -0.153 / 2.37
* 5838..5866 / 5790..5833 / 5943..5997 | 0.041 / 2.75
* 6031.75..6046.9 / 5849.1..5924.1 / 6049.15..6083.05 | -0.039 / 2.83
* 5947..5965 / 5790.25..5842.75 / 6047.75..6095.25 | 0.128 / 2.88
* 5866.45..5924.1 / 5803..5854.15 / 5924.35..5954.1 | 0.316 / 2.66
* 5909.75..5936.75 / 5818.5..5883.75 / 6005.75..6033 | 0.088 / 2.66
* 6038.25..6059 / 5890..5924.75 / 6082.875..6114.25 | -0.099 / 2.7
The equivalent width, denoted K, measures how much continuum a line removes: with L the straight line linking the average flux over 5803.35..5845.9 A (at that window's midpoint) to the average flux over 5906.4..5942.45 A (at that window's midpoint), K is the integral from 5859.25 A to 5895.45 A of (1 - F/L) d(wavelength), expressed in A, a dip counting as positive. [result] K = 8.5 A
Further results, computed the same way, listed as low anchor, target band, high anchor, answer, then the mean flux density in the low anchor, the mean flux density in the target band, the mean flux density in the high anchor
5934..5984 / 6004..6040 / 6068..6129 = -0.6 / 2.58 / 2.79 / 2.93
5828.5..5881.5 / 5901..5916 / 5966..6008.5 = 2.1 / 2.56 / 2.23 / 2.64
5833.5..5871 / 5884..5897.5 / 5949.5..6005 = 7.5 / 2.61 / 1.17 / 2.61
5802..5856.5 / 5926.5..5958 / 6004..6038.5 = 2.0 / 2.74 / 2.59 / 2.78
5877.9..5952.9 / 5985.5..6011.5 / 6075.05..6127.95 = -2.1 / 2.17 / 2.7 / 2.91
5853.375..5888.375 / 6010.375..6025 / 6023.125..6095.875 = 0.3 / 2.29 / 2.75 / 2.94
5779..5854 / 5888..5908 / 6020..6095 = 9.5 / 2.75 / 1.48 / 2.93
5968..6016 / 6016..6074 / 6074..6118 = -2.1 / 2.66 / 2.91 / 2.95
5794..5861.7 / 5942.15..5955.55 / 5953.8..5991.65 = -0.5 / 2.74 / 2.68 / 2.56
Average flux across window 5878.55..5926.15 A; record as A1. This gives 1.92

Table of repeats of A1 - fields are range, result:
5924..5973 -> 2.58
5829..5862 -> 2.69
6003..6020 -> 2.7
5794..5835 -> 2.79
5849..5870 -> 2.51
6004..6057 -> 2.85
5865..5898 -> 1.82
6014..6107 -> 2.92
